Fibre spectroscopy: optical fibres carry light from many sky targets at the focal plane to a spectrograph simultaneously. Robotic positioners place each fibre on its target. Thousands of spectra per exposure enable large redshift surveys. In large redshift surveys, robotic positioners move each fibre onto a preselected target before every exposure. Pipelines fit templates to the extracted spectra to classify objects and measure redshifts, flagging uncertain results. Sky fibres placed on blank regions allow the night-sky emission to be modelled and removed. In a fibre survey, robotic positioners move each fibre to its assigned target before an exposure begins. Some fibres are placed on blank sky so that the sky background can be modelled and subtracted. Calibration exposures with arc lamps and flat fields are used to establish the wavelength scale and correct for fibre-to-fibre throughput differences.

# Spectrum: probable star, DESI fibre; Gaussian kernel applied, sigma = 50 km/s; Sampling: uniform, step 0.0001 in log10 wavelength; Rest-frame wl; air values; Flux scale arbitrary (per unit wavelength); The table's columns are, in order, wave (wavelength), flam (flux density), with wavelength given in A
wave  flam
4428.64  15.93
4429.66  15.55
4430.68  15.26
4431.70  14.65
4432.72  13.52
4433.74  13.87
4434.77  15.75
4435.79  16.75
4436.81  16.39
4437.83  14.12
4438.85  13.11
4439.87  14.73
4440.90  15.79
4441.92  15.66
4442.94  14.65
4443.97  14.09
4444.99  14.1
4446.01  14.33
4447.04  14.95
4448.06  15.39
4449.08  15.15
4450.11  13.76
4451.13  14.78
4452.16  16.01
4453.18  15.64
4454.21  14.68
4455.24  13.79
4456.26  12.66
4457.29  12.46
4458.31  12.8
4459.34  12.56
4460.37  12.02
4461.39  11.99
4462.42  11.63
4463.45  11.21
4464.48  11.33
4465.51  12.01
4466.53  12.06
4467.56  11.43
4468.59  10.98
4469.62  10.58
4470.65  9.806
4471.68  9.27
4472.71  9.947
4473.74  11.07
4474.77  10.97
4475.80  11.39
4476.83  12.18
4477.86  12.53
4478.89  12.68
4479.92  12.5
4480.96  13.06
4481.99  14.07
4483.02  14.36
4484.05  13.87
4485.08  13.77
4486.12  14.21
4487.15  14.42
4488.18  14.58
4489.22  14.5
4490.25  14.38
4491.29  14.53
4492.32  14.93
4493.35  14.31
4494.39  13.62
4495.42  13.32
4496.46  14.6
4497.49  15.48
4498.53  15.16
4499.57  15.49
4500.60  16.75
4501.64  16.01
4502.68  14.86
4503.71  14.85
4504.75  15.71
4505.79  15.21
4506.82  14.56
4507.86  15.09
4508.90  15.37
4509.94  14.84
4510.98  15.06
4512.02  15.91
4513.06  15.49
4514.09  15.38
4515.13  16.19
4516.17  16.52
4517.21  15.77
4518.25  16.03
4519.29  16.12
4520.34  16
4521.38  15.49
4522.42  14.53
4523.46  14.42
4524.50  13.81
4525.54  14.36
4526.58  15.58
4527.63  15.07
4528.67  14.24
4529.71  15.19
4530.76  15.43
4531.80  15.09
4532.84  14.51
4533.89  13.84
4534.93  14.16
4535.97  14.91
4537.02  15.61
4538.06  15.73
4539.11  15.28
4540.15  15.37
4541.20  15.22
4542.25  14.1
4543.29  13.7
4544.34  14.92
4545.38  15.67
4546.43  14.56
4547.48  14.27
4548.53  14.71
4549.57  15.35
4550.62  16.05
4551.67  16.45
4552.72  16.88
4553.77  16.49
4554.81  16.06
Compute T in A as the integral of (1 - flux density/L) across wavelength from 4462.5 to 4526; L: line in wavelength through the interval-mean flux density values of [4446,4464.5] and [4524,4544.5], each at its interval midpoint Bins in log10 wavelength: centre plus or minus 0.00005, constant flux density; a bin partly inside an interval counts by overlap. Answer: 1.32 A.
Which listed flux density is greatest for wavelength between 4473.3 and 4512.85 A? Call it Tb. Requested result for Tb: 16.75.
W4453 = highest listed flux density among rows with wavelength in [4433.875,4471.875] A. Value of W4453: 16.75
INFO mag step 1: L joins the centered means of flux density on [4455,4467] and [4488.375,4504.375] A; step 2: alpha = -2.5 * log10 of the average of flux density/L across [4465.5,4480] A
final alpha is 0.16 mag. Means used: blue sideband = 12.2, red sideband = 14.9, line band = 11.2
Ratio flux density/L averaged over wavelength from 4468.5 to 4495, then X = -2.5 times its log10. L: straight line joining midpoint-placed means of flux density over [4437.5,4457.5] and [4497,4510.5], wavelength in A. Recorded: 0.17 mag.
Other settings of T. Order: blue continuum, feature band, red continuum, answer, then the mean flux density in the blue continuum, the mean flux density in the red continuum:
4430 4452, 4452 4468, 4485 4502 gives 2.3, 14.8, 14.7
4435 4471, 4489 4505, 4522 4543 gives -0.7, 13.6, 14.8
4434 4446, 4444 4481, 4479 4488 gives 4.5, 15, 13.8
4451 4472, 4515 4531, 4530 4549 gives -1.1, 12.3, 14.8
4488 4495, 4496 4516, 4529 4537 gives -1.2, 14.4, 14.8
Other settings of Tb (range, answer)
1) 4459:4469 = 12.56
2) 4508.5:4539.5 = 16.52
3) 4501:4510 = 16.01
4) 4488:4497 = 14.93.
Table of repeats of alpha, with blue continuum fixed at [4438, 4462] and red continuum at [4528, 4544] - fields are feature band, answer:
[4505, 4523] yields -0.061 mag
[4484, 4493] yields 0.004 mag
